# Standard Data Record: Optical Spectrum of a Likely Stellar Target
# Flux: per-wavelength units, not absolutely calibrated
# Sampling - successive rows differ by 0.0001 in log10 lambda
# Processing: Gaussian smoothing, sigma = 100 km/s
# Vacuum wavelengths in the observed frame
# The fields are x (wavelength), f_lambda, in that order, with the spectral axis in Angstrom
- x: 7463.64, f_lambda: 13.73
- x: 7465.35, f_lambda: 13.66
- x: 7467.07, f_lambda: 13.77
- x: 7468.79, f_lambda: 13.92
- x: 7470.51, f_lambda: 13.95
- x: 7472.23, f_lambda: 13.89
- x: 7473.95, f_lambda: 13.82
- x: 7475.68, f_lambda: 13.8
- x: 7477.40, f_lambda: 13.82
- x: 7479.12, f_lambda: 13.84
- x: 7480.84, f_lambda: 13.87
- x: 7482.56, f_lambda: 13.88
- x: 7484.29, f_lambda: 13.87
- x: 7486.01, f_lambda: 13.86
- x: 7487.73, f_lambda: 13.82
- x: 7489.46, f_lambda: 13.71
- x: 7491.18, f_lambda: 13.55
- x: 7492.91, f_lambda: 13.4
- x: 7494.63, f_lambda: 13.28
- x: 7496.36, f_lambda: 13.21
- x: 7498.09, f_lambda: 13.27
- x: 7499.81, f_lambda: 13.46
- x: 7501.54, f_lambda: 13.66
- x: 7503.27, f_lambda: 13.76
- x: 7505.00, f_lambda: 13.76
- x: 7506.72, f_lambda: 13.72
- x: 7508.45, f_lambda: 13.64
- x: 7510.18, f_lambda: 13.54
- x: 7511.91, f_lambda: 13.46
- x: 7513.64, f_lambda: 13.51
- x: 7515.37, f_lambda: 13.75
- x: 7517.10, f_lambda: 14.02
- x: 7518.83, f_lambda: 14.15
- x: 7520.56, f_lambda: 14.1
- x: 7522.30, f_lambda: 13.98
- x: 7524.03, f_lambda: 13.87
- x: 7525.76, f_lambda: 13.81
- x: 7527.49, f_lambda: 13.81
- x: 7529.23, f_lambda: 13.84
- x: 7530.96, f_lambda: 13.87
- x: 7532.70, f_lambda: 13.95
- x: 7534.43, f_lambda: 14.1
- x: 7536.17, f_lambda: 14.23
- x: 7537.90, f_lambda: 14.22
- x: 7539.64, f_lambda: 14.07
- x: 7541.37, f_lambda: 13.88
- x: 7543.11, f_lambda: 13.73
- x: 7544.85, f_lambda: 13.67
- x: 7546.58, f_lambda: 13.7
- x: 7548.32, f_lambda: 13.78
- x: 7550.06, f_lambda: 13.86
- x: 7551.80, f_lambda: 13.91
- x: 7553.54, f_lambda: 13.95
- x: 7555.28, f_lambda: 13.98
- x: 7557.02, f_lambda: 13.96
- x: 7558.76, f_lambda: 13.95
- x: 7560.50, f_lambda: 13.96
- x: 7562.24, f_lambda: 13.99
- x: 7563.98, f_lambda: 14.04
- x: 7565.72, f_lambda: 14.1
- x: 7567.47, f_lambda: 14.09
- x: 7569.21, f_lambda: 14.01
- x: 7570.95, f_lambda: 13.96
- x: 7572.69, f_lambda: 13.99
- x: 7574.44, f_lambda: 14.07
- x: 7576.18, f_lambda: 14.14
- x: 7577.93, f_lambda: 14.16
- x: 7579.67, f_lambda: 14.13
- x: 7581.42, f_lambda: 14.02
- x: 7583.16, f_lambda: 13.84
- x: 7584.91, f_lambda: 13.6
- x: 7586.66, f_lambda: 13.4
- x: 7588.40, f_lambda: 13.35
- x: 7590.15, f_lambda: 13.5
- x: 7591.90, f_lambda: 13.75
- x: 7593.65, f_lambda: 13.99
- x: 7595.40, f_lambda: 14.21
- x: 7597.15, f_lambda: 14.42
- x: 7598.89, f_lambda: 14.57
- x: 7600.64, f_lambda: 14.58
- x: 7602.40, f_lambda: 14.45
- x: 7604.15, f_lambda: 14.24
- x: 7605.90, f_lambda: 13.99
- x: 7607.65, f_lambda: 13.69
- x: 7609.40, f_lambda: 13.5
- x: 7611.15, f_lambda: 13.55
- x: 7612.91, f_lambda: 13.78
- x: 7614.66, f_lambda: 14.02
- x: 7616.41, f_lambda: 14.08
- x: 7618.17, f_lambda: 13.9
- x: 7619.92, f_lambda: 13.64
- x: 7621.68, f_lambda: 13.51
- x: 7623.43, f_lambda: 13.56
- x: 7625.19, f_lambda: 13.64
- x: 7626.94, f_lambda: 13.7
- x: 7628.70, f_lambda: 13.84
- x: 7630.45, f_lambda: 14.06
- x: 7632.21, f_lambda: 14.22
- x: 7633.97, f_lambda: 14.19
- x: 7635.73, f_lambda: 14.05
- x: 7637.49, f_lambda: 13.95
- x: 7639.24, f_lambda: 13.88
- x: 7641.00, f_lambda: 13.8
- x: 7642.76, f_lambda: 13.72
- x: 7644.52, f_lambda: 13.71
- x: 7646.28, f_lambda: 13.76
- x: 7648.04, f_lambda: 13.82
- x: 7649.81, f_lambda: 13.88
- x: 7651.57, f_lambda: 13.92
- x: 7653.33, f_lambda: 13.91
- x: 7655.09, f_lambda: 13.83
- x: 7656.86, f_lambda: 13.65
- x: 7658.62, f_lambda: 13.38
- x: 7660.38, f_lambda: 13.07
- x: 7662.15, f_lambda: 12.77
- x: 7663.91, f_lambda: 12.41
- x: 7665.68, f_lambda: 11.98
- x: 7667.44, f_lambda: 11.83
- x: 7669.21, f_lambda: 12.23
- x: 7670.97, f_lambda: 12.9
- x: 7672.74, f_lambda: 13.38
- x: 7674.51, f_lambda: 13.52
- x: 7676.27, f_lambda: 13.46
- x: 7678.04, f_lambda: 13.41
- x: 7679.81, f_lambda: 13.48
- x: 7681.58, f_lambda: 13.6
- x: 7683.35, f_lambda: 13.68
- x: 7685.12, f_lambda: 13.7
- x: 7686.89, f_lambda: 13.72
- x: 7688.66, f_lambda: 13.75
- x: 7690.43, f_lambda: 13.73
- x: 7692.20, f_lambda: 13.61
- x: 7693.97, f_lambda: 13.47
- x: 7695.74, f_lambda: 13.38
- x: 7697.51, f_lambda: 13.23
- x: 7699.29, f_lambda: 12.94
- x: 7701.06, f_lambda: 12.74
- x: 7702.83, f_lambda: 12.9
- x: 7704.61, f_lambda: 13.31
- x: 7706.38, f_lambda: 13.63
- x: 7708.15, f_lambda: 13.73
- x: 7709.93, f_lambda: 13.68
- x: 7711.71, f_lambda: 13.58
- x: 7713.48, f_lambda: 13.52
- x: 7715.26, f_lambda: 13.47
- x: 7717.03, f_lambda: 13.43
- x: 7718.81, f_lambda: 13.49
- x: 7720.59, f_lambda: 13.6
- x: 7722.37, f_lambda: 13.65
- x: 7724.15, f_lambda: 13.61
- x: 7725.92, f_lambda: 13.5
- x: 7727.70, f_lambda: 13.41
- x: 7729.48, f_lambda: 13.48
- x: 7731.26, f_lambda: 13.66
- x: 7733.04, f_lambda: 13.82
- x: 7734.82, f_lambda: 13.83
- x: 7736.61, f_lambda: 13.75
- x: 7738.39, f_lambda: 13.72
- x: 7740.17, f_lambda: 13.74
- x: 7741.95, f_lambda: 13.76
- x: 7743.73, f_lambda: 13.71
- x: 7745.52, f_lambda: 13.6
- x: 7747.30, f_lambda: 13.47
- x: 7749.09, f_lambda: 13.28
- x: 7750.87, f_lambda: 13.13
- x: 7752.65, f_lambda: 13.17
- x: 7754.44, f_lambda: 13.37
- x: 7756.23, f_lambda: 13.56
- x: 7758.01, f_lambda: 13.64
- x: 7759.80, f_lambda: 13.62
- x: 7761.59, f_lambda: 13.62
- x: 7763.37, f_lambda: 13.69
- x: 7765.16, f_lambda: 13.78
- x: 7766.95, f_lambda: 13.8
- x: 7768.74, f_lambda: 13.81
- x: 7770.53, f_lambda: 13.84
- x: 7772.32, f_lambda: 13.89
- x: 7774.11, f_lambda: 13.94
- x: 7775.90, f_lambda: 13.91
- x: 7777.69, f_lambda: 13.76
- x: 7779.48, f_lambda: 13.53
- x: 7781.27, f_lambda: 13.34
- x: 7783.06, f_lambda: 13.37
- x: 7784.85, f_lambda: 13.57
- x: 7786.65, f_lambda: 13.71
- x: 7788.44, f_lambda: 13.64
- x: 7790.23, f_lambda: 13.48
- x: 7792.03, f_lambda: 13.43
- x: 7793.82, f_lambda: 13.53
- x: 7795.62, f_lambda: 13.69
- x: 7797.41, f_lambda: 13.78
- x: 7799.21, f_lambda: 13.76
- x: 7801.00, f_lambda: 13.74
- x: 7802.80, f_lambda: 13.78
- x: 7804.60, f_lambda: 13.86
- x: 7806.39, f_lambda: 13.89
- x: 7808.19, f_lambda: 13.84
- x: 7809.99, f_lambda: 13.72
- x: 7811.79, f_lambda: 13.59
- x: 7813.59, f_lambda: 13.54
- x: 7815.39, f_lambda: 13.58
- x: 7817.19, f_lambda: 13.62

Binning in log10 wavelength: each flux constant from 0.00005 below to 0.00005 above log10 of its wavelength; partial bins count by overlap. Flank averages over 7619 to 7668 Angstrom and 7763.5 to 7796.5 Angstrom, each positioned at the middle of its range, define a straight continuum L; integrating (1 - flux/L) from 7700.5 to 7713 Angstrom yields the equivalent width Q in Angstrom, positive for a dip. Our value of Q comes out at 0.21 Angstrom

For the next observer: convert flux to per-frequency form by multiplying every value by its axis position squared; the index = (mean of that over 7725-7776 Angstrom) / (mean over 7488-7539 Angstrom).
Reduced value 1.06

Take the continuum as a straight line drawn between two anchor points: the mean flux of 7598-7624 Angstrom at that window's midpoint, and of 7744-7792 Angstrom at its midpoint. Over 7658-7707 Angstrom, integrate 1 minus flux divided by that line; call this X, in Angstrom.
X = 2.1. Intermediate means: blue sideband 13.9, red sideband 13.6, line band 13.2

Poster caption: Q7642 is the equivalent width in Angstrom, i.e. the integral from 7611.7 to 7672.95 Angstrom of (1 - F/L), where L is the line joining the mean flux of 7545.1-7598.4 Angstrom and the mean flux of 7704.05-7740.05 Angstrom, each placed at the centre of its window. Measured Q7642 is 1.0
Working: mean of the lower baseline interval 13.9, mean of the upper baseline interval 13.6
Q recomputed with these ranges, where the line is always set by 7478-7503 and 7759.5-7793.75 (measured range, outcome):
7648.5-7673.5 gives 1.0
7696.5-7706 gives 0.4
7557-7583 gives -0.8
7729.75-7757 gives 0.2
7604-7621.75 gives -0.2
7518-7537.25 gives -0.5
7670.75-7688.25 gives 0.2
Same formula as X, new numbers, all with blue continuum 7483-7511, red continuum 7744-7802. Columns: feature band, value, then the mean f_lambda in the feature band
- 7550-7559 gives -0.2 Angstrom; 13.9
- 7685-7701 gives 0.2 Angstrom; 13.5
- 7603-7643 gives -0.7 Angstrom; 13.9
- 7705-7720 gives 0.1 Angstrom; 13.6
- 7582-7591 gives 0.0 Angstrom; 13.6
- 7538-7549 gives -0.2 Angstrom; 13.8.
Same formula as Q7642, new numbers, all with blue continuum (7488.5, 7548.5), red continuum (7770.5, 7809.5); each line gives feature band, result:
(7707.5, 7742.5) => 0.2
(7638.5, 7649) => 0.0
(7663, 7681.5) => 1.1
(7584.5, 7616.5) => -0.5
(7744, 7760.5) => 0.3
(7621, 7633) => -0.1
